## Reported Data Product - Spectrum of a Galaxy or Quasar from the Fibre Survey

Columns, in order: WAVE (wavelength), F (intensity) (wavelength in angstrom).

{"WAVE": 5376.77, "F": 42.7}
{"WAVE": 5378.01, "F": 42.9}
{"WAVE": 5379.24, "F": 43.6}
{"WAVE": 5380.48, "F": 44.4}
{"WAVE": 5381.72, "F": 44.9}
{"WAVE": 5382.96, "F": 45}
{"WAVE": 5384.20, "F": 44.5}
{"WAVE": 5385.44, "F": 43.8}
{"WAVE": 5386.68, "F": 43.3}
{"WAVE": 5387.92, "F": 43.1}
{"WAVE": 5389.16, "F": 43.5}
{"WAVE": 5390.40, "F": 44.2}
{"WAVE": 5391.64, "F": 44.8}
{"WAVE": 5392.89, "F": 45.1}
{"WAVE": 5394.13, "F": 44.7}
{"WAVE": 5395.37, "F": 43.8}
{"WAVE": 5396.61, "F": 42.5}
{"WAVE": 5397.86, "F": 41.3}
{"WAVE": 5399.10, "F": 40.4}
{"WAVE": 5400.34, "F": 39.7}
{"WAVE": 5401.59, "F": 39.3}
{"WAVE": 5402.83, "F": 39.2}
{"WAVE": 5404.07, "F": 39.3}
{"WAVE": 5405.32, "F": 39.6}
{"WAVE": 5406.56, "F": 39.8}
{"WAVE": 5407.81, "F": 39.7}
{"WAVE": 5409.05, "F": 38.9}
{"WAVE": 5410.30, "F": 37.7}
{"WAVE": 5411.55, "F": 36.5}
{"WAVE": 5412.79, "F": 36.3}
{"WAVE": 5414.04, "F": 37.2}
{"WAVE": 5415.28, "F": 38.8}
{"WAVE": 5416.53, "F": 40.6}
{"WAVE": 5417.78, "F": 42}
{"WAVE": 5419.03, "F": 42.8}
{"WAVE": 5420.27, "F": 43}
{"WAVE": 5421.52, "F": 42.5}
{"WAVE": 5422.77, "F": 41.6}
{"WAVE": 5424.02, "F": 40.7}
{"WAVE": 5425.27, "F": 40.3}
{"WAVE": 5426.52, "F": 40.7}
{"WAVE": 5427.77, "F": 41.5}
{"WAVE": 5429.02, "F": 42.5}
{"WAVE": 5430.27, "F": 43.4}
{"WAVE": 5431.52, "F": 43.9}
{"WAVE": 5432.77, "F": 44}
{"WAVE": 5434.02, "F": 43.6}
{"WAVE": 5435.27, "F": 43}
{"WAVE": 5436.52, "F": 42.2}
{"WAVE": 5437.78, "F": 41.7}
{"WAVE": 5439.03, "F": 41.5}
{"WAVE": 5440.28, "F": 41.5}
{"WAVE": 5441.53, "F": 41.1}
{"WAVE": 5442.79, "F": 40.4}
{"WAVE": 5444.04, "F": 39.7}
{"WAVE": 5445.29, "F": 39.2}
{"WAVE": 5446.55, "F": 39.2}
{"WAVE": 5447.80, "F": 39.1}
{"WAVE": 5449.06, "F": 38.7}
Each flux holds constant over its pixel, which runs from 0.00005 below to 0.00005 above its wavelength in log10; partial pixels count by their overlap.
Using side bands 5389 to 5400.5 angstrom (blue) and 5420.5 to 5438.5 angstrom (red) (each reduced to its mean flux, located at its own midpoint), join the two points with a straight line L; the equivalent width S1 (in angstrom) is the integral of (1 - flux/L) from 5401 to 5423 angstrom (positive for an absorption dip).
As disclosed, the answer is 1.5 angstrom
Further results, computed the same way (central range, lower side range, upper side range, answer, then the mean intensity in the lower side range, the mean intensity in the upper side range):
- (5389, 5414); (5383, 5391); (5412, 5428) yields 1.0 angstrom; 43.8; 40.6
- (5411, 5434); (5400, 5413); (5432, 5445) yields -0.4 angstrom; 38.8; 41.8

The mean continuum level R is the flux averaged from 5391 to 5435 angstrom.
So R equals 41.1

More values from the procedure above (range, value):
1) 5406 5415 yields 38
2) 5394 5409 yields 40.6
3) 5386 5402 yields 42.8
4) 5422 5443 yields 42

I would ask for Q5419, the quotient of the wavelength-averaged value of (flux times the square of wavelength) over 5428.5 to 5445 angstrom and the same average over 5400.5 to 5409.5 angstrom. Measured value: 1.08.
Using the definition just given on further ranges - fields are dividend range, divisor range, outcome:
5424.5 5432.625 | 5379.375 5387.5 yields 0.97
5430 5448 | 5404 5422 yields 1.06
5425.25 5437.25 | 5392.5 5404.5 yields 1.04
